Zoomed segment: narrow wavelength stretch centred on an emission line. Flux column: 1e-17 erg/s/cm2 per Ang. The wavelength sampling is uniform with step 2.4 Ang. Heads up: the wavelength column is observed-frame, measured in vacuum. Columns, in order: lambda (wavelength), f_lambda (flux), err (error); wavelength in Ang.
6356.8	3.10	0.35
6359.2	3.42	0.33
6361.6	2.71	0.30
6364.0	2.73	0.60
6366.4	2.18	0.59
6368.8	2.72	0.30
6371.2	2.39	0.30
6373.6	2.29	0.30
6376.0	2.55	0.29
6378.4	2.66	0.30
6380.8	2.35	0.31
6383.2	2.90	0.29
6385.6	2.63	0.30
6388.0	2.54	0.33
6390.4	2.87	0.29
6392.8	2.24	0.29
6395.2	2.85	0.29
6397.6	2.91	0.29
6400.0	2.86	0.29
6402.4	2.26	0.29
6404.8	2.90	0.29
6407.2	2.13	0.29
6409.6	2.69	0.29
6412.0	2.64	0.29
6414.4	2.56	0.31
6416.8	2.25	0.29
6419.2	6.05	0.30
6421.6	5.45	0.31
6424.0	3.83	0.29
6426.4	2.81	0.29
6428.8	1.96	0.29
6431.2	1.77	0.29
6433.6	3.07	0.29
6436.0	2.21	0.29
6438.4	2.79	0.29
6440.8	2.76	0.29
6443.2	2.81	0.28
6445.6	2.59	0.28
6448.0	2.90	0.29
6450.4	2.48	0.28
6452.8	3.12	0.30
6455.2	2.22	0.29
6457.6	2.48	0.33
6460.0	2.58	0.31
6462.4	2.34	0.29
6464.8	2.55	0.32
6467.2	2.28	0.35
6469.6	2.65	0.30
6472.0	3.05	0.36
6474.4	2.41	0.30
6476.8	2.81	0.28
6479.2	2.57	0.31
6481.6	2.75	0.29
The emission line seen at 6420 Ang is H-beta 4861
